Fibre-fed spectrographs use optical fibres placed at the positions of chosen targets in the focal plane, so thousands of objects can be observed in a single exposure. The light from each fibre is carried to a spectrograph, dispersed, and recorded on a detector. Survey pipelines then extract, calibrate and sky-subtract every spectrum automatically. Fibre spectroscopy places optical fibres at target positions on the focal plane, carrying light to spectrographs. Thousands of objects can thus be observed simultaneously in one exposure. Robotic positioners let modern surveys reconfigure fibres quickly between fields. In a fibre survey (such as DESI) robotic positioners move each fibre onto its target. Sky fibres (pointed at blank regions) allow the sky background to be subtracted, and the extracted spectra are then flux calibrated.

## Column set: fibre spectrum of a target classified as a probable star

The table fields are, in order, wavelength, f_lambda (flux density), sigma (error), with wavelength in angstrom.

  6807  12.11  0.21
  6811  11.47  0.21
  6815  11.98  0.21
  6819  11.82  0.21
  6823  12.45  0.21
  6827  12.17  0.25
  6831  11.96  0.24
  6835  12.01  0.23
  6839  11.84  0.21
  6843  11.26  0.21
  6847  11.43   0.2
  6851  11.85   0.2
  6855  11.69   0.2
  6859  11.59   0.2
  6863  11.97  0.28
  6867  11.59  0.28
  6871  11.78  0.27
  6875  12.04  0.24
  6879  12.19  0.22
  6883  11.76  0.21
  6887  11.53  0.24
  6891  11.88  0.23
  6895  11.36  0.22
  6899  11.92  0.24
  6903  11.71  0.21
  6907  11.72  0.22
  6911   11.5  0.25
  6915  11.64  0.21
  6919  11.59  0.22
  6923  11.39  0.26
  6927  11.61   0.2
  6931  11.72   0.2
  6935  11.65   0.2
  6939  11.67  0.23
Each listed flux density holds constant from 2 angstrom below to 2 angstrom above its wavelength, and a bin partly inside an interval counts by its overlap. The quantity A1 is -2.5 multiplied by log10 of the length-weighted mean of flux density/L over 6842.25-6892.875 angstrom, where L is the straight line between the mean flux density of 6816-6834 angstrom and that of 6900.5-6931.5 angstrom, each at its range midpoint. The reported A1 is 0.011 mag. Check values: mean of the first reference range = 12.1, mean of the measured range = 11.7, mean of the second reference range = 11.6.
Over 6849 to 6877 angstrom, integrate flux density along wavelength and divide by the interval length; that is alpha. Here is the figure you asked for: 11.8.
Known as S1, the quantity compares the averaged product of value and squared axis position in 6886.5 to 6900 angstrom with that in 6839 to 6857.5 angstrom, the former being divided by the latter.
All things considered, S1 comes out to 1.02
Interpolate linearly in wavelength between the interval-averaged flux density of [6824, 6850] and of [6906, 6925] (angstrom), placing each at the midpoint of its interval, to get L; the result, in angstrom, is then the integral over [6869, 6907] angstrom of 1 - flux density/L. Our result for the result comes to -0.5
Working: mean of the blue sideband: 11.8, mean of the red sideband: 11.6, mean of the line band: 11.8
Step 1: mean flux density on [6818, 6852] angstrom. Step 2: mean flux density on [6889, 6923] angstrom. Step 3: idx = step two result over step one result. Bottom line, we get 1.0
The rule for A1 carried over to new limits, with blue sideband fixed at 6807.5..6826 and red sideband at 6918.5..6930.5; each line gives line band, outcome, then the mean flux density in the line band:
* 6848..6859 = 0.01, 11.7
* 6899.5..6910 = -0.01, 11.7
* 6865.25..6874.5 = 0.00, 11.7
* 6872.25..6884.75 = -0.02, 12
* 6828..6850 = 0.01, 11.7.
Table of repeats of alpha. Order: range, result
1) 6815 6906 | 11.8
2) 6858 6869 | 11.7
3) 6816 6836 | 12.1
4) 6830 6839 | 12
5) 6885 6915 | 11.7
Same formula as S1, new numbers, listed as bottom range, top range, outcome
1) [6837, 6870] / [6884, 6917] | 1.01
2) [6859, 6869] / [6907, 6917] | 1.00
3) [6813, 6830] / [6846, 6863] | 0.98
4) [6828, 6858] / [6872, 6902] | 1.02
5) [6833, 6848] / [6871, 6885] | 1.04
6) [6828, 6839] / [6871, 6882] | 1.02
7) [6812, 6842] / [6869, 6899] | 1.00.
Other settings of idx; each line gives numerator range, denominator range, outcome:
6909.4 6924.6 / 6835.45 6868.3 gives 0.99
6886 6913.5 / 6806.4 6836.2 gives 0.97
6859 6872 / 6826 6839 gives 0.98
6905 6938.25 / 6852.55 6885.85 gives 0.98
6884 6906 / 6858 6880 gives 0.99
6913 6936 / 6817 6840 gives 0.96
